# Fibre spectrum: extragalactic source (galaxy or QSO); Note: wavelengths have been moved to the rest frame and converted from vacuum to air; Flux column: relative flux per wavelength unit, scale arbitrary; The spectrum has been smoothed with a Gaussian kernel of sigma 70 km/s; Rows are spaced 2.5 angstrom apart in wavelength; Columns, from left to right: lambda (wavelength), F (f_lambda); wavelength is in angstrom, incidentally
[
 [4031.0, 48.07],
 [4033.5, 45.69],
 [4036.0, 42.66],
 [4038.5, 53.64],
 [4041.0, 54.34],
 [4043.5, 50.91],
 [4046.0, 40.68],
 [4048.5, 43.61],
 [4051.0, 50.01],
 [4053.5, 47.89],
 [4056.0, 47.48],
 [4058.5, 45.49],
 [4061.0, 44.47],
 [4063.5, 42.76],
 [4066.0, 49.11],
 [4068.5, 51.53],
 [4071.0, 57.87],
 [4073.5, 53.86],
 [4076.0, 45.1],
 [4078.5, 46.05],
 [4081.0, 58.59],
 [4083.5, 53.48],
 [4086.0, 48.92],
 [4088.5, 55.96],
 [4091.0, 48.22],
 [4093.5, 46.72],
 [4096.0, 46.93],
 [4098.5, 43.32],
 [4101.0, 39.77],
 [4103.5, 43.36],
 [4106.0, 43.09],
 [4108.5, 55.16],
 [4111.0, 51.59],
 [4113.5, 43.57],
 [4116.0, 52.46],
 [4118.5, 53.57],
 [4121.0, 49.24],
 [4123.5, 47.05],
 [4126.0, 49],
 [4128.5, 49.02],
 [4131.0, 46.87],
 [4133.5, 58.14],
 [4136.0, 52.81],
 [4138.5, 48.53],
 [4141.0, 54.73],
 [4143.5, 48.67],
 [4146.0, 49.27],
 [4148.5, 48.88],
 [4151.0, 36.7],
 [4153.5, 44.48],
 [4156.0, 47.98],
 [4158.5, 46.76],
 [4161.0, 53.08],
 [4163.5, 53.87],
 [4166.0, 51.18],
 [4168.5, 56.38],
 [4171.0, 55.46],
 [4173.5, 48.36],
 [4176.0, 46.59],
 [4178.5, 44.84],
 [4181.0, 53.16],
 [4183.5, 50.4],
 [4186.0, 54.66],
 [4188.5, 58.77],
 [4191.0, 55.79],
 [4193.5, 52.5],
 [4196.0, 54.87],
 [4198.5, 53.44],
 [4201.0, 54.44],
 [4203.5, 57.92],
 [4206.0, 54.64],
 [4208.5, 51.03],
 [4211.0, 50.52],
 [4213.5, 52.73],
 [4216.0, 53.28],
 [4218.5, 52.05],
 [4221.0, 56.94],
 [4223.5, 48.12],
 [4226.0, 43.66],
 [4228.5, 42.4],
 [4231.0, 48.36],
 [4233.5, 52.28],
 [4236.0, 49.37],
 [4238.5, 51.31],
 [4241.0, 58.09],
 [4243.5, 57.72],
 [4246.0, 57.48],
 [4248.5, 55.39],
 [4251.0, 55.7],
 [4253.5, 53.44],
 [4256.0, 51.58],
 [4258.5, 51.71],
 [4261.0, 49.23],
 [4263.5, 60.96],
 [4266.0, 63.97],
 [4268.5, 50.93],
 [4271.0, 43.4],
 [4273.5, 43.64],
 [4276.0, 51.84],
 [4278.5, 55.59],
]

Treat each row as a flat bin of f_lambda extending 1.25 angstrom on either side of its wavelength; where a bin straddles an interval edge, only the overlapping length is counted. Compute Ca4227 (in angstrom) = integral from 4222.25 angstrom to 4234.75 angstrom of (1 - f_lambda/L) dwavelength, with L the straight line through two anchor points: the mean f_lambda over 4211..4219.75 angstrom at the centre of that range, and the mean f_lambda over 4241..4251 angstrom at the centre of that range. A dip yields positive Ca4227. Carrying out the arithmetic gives 1.7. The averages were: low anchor 52.4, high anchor 56.9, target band 47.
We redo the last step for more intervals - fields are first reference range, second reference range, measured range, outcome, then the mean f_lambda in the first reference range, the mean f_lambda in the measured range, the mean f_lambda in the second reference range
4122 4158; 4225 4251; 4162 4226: -2.9 angstrom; 48.7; 52.7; 51.9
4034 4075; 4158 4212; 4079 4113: 0.8 angstrom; 48.4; 48.7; 52.8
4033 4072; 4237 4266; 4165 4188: 0.4 angstrom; 48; 51.5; 55.1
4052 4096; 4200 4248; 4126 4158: 1.2 angstrom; 49.5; 48.8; 52.3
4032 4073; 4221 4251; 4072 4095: -1.0 angstrom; 48.1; 50.8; 51.7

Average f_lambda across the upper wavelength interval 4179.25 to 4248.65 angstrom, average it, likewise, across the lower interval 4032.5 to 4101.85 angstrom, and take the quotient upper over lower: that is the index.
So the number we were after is 1.09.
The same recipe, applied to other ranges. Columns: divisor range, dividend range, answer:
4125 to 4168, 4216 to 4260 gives 1.05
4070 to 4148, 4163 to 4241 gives 1.05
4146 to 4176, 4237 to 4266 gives 1.12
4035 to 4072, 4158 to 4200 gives 1.09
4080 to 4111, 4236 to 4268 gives 1.13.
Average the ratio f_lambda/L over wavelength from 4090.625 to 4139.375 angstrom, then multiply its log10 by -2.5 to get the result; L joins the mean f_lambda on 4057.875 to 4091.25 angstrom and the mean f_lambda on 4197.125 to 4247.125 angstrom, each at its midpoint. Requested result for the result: 0.05 mag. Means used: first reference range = 50.2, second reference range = 52.3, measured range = 48.4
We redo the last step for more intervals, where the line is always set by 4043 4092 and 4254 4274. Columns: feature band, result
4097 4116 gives 0.08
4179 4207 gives -0.07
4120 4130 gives 0.03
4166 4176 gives -0.03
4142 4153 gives 0.10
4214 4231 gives 0.05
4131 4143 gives -0.05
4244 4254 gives -0.08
